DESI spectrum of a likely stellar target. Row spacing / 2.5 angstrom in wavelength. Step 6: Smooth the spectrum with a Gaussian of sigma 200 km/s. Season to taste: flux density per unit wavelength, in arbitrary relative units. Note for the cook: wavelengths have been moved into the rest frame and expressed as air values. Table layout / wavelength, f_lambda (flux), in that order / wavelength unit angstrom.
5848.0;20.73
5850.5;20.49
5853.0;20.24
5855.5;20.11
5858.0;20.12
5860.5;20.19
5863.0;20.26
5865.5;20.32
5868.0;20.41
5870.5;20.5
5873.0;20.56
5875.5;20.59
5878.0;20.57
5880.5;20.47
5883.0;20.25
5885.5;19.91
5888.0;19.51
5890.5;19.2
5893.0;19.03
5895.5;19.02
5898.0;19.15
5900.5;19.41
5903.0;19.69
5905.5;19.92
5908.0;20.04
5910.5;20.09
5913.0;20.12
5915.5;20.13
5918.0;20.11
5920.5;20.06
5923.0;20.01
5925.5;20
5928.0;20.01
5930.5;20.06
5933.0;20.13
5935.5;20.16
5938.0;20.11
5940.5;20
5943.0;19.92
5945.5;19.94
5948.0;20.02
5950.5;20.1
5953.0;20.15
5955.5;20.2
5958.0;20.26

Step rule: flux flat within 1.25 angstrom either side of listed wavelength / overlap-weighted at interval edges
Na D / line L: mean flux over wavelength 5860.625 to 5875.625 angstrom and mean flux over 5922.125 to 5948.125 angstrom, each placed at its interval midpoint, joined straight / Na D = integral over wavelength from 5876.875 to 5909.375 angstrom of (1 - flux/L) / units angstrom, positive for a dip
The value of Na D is 0.9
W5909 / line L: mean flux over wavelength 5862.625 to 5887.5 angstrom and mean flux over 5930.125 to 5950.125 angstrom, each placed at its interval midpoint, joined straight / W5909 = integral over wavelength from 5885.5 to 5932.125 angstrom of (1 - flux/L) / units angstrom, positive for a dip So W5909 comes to 1.01 angstrom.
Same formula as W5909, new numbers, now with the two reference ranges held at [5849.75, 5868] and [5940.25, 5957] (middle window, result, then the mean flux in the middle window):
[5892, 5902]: 0.5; 19.2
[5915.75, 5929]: 0.0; 20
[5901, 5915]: 0.1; 20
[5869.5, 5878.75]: -0.2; 20.6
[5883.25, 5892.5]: 0.3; 19.6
